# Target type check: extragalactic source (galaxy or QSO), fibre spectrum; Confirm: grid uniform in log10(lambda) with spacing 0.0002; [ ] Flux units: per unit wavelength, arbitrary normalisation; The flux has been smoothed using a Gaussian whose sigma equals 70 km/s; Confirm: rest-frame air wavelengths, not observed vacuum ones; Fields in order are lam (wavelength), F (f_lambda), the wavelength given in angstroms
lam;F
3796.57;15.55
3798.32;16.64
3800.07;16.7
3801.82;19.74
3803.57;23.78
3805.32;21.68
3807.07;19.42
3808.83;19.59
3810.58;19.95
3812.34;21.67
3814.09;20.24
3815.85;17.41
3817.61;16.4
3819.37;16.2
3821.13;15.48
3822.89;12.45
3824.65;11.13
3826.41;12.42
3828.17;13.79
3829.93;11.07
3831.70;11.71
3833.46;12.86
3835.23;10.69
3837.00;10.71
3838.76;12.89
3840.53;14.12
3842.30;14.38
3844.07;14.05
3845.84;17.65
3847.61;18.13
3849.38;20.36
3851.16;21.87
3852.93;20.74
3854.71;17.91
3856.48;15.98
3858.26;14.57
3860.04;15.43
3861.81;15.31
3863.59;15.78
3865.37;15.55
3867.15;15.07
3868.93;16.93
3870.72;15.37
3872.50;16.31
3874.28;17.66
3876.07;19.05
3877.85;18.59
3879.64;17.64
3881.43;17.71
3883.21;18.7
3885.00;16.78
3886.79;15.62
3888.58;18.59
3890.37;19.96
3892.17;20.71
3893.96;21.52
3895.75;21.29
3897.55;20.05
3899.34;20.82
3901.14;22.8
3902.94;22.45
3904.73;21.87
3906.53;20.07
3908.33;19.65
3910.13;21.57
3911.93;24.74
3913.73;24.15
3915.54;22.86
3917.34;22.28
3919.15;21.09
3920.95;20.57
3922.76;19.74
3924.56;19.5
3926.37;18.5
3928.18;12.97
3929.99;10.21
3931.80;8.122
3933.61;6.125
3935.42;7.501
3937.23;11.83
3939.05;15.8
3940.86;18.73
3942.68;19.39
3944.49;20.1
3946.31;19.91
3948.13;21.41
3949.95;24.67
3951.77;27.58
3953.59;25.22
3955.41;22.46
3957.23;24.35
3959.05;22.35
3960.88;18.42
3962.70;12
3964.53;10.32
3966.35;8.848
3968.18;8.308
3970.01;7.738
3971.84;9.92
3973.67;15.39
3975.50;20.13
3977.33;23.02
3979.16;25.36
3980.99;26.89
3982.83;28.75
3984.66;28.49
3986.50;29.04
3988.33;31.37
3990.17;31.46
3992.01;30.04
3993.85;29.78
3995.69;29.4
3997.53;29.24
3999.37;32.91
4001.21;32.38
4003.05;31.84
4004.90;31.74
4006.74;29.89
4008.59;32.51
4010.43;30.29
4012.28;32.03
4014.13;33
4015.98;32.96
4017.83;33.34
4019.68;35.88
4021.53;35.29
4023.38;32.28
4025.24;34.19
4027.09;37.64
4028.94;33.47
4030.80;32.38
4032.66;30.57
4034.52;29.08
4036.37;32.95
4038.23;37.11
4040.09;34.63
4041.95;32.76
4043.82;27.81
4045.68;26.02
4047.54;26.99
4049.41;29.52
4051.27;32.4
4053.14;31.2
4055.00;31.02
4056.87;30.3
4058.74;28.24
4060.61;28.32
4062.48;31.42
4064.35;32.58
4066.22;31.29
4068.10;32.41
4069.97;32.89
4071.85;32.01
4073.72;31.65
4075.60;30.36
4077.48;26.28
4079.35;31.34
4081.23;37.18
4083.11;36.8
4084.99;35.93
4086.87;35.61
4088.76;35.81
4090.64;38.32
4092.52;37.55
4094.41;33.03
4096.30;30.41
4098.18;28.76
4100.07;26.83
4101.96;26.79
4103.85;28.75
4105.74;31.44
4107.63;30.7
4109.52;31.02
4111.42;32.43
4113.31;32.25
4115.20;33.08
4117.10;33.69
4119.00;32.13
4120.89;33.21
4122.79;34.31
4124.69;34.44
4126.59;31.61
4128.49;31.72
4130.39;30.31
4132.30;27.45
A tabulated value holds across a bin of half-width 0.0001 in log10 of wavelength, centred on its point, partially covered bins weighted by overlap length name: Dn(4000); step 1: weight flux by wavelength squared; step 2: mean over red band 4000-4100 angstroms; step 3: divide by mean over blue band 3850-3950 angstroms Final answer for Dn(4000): 1.9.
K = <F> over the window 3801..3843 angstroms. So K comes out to 15.8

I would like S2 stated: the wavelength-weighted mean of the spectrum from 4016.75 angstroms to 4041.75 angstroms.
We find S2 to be 33.7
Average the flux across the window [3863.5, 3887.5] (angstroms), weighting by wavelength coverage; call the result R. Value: 17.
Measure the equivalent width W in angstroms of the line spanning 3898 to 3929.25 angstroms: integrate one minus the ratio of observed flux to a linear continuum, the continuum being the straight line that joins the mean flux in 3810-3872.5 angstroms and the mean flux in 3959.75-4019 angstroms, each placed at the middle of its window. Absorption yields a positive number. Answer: -0.9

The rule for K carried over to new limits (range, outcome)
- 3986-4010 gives 30.9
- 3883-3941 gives 18.4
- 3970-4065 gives 29.9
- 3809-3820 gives 18.8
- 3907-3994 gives 19.7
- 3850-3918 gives 19.1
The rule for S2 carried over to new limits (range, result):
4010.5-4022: 33.4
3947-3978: 17.7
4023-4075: 31.5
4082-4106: 32.8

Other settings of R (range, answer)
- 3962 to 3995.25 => 21.1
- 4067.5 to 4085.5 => 32.6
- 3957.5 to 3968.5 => 14.3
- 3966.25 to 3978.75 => 14.1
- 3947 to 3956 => 24.2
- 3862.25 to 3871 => 15.7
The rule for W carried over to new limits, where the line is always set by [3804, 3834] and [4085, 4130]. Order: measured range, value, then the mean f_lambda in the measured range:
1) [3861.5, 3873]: 1.93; 15.8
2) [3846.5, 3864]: 0.55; 17.7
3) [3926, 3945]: 7.92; 13.3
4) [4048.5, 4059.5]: -0.41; 30.5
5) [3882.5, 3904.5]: 0.45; 20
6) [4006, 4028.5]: -4.90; 33.3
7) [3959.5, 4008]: 3.87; 23.6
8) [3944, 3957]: 0.22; 23.2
